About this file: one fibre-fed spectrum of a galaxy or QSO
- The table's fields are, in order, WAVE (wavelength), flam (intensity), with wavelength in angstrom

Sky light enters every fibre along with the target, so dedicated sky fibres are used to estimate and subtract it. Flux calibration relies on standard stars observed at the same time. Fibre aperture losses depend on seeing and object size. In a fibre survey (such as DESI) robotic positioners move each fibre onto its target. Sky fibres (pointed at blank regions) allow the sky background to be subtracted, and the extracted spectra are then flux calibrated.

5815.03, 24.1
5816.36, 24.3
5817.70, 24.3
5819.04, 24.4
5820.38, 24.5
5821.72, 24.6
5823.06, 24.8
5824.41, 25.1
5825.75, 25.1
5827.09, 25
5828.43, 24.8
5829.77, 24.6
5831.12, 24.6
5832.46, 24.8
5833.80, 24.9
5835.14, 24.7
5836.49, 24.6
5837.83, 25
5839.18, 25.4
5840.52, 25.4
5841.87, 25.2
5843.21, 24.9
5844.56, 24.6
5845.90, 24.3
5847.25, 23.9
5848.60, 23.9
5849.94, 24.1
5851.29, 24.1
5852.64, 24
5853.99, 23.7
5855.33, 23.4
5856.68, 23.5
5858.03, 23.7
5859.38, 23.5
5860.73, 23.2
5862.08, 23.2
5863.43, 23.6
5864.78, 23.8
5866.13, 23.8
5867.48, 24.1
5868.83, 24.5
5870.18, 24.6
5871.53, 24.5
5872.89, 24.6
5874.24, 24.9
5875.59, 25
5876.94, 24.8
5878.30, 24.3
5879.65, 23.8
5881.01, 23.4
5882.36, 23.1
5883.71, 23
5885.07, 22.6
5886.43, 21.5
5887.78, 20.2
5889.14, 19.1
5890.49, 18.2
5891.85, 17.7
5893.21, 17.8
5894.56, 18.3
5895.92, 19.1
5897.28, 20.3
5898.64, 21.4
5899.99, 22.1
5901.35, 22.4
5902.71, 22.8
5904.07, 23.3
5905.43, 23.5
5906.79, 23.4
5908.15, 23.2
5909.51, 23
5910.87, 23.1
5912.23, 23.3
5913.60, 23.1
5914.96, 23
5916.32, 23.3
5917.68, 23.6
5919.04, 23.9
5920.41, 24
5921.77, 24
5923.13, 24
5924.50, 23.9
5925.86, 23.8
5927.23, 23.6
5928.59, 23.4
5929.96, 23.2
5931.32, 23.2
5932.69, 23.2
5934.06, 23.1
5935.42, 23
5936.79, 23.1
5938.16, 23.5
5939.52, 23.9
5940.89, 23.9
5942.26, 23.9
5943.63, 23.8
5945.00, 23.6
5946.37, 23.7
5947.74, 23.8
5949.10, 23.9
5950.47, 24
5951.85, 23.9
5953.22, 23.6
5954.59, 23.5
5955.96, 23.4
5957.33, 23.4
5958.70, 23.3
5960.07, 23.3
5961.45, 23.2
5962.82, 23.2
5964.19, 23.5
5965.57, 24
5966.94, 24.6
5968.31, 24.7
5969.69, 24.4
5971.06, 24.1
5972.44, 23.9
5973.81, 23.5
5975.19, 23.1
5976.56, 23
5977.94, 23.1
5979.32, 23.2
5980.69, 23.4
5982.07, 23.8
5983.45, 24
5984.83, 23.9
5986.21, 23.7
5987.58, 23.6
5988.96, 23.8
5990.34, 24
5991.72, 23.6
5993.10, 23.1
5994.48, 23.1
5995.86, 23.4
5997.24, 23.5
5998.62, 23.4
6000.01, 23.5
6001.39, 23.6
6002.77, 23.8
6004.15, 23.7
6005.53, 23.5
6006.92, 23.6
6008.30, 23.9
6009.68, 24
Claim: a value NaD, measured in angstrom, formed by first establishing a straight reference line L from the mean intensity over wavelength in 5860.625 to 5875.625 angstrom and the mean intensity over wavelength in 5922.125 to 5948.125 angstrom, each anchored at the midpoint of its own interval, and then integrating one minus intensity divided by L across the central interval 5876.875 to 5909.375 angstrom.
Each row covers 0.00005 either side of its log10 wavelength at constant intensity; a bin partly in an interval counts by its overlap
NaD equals 3.2 angstrom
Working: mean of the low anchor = 24.2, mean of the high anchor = 23.6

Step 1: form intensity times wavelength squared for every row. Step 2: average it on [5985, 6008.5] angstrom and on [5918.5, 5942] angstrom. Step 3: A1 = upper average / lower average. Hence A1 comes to 1.02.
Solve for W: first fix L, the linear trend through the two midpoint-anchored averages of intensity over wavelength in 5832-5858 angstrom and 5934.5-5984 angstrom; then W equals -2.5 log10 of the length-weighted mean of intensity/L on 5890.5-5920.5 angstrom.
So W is 0.10 mag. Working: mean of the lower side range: 24.4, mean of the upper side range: 23.6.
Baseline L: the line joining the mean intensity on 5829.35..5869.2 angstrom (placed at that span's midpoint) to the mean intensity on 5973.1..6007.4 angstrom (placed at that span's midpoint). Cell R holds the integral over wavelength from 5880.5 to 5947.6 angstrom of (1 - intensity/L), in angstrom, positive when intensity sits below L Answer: 3.8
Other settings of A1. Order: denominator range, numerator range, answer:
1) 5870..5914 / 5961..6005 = 1.10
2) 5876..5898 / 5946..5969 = 1.15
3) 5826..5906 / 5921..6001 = 1.05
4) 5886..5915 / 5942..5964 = 1.13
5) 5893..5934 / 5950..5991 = 1.06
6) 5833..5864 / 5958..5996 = 1.02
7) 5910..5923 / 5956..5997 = 1.03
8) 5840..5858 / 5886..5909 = 0.88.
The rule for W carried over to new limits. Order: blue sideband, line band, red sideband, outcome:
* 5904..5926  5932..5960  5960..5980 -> 0.00 mag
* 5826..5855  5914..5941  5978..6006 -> 0.02 mag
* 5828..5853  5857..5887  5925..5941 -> 0.02 mag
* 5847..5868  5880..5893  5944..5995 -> 0.14 mag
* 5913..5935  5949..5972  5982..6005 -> -0.01 mag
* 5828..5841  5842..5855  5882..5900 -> -0.02 mag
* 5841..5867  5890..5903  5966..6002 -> 0.19 mag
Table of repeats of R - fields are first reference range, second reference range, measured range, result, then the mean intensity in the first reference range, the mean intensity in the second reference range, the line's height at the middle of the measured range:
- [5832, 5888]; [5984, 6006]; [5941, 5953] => -0.04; 24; 23.6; 23.7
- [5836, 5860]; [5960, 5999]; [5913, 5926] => 0.15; 24.3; 23.6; 23.9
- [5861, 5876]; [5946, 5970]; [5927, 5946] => 0.31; 24.2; 23.7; 23.8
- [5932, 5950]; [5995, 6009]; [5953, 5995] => -0.06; 23.6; 23.6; 23.6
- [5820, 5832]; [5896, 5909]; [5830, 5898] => 0.95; 24.8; 22.3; 23.6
